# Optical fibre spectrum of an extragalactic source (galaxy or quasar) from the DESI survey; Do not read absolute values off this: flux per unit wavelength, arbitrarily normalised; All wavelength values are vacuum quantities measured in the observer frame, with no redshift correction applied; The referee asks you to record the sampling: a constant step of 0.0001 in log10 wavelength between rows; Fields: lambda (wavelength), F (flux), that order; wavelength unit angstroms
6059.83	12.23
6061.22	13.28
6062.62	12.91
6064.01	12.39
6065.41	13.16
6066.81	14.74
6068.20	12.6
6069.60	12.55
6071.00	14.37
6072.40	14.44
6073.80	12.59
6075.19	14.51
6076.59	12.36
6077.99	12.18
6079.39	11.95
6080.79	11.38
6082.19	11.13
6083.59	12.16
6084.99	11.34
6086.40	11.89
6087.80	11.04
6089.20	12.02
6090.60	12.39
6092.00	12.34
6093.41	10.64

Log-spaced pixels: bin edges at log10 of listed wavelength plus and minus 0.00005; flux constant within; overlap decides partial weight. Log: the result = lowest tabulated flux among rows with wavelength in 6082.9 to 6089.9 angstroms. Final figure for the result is 11.04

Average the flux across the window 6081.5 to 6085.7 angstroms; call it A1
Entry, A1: 11.5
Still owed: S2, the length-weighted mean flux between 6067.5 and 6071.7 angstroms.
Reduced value 13.2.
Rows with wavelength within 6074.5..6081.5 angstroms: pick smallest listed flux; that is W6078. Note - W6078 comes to 11.38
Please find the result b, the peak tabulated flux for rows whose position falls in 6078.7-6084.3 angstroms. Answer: 12.16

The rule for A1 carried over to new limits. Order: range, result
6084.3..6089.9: 11.6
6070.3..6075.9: 14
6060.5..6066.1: 12.9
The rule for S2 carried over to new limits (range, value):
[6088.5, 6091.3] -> 12.2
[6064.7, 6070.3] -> 13.3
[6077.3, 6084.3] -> 11.8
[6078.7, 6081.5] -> 11.7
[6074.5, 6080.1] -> 12.7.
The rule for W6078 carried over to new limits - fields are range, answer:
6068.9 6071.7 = 12.55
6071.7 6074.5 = 12.59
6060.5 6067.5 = 12.39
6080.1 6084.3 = 11.13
